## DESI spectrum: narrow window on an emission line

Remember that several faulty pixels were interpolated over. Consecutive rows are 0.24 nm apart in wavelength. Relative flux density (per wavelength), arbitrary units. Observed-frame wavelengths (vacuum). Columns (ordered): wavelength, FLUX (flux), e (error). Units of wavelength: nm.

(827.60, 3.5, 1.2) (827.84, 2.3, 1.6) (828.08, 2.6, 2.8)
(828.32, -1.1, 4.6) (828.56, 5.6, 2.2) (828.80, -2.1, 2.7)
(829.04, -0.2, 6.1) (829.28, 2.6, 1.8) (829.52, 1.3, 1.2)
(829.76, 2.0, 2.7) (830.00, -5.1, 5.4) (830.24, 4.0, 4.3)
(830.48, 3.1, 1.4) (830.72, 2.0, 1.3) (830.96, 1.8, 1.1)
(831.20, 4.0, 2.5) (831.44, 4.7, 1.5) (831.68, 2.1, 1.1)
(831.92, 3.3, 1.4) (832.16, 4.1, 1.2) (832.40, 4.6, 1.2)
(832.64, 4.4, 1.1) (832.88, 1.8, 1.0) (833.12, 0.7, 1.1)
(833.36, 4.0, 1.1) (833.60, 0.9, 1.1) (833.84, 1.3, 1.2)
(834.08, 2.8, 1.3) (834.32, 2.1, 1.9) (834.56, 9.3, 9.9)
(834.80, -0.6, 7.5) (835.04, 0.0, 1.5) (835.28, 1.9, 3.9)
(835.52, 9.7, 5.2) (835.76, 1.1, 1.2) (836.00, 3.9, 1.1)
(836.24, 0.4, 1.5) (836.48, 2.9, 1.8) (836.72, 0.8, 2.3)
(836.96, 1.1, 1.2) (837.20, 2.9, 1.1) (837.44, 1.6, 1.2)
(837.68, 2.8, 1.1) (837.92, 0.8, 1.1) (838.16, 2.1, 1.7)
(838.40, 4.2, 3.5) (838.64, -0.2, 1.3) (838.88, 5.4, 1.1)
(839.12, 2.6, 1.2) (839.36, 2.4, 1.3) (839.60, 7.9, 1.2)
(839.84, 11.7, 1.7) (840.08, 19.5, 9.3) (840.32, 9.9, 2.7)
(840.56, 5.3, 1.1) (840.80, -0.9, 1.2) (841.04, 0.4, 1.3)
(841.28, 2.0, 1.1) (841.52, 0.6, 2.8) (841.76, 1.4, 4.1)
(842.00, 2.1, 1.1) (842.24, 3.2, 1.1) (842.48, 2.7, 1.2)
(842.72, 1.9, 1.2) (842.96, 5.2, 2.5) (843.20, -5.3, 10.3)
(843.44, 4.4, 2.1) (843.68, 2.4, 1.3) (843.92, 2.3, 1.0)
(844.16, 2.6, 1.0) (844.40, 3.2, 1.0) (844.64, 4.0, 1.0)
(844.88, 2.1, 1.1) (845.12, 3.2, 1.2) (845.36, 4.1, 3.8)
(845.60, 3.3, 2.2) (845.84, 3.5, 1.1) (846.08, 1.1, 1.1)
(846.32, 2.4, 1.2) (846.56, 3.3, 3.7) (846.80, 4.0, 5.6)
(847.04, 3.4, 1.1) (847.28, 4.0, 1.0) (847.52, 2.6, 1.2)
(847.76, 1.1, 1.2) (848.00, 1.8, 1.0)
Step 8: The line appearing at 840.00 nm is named H-gamma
